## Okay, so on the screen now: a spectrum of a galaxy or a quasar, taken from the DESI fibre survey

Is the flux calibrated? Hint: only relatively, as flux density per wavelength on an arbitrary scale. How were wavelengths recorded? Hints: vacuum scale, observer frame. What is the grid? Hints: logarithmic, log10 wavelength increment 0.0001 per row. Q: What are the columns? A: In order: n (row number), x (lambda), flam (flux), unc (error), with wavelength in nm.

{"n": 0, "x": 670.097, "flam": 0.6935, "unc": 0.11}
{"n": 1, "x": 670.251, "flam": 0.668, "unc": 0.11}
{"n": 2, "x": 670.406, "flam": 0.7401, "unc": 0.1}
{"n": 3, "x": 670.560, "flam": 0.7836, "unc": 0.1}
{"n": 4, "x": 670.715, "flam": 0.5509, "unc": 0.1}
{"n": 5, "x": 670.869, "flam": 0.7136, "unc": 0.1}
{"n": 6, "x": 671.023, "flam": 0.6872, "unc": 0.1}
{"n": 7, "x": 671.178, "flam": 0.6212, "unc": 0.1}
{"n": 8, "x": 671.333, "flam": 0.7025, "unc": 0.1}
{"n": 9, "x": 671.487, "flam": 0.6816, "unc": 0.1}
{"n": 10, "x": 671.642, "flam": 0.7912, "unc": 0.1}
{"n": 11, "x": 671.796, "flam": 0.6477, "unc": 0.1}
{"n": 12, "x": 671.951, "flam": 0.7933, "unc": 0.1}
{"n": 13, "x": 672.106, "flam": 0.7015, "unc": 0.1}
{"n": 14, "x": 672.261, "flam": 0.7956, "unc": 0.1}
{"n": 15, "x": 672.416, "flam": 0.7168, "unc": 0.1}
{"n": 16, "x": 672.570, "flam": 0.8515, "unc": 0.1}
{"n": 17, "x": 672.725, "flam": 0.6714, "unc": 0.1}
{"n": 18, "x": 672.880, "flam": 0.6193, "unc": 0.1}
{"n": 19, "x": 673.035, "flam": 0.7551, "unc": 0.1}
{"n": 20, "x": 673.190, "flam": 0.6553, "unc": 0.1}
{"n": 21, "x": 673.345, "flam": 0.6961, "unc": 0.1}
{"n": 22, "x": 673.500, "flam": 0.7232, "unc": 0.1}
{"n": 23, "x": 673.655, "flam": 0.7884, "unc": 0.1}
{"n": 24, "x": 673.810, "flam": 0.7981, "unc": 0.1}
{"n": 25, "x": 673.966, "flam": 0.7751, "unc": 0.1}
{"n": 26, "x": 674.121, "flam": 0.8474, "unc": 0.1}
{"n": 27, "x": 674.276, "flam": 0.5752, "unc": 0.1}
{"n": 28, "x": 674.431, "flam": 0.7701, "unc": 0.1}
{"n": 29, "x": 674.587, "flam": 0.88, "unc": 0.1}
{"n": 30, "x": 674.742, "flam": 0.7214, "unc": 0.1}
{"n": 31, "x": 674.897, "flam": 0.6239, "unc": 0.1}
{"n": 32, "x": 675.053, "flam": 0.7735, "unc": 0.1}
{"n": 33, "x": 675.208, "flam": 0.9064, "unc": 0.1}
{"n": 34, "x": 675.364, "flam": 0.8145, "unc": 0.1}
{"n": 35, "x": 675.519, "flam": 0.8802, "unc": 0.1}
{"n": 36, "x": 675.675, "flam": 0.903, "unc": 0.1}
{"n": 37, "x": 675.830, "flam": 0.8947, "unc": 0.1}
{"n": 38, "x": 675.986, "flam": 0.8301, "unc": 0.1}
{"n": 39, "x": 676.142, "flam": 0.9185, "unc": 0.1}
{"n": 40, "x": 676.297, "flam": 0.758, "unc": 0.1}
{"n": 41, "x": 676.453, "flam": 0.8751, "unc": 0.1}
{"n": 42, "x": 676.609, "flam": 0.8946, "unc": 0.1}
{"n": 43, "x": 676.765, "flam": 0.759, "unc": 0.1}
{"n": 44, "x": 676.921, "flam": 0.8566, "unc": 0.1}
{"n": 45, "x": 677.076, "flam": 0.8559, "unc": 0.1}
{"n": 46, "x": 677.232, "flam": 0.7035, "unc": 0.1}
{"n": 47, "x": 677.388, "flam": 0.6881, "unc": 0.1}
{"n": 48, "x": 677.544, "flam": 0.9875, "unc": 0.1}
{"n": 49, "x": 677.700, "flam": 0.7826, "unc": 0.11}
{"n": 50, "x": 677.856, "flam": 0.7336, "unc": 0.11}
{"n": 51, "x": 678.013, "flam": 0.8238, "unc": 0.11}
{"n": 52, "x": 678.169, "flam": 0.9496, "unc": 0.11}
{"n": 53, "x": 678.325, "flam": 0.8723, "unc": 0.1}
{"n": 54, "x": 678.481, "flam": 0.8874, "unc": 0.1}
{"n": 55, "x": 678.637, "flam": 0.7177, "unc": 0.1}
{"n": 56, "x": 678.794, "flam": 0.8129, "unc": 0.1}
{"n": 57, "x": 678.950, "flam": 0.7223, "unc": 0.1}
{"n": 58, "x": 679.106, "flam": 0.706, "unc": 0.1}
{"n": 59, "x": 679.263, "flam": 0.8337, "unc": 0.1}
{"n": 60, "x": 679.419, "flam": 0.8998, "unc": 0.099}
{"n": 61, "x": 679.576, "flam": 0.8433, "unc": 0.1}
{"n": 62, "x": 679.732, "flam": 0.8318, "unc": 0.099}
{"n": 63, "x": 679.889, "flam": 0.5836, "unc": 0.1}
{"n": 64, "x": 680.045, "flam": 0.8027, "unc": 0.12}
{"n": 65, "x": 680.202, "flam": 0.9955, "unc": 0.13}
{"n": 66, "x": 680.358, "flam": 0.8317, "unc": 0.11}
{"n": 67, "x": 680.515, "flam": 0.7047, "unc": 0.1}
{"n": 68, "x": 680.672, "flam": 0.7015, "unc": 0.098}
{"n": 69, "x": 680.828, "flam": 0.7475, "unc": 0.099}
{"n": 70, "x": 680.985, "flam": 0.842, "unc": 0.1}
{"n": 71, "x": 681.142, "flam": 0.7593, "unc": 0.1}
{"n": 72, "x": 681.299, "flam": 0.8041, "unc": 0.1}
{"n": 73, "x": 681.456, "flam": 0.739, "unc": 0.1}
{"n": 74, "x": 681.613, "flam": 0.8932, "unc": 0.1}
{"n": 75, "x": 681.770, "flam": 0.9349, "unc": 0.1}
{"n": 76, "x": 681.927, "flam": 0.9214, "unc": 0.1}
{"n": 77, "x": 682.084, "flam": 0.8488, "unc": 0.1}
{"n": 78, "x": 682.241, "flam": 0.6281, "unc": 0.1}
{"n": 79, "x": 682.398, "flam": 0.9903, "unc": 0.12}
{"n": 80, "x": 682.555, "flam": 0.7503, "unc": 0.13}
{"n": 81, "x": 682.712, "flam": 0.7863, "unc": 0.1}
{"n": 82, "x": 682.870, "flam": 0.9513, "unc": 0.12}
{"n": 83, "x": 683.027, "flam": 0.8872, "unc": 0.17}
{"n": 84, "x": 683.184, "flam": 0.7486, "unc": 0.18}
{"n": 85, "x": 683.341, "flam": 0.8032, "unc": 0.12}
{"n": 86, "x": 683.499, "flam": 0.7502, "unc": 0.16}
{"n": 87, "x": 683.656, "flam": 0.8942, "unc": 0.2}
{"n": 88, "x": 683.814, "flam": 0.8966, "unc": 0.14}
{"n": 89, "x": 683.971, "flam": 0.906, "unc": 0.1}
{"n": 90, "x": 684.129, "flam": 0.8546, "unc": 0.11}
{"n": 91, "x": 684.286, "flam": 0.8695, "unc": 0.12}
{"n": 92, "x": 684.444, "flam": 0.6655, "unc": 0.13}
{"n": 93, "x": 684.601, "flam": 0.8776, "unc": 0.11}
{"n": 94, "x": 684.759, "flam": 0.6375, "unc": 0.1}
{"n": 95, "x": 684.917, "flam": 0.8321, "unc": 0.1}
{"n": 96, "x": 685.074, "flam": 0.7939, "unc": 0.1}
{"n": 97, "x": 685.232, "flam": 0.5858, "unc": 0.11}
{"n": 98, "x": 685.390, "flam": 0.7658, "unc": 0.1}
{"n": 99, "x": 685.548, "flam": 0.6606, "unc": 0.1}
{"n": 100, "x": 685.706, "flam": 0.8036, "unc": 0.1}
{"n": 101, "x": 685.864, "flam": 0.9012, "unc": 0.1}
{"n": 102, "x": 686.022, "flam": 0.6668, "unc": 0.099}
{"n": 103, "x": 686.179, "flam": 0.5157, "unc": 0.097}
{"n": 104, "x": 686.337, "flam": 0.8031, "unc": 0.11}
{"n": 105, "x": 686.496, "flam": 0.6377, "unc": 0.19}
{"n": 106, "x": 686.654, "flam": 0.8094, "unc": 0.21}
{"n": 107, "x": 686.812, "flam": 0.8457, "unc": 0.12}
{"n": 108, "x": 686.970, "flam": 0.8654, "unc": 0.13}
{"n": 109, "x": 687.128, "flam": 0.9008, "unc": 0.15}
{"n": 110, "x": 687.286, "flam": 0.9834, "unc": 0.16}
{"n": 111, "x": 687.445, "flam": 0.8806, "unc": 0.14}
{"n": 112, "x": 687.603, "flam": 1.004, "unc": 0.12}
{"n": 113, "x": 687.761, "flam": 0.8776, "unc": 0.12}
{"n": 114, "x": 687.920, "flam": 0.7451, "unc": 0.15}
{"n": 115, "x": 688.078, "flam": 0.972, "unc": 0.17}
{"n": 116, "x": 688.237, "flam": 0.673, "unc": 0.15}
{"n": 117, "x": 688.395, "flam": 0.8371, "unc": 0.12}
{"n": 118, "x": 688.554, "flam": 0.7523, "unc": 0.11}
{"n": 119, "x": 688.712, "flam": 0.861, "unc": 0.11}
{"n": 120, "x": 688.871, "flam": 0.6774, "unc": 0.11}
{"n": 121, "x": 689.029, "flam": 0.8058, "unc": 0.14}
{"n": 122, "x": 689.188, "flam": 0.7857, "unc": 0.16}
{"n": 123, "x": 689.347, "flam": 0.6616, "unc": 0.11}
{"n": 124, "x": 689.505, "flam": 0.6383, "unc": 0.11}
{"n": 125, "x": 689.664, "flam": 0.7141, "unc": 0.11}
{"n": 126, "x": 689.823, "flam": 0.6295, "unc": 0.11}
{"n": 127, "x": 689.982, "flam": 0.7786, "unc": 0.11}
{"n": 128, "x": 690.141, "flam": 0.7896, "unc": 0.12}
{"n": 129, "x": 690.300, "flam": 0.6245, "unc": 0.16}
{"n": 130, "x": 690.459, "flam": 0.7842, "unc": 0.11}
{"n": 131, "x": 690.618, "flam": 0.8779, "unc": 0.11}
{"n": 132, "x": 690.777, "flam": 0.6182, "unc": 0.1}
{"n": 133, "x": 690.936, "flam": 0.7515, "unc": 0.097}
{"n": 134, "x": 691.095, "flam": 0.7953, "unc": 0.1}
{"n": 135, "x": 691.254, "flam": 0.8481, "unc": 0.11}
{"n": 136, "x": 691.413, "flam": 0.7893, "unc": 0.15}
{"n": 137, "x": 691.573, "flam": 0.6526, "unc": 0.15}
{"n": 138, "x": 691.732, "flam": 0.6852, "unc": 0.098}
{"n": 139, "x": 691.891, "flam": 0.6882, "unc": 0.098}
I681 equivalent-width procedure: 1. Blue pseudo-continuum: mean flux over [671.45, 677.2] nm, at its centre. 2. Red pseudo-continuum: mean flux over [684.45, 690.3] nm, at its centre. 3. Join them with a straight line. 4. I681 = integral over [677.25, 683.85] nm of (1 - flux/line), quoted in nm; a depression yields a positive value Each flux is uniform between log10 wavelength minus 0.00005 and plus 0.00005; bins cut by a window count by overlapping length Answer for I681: -0.33 nm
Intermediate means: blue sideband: 0.779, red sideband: 0.773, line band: 0.815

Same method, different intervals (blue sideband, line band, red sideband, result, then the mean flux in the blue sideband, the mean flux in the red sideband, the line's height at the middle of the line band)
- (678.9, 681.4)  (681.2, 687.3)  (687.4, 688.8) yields 0.10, 0.788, 0.843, 0.816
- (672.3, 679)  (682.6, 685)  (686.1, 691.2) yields -0.12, 0.793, 0.778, 0.784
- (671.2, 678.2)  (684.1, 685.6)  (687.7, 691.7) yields 0.02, 0.779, 0.756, 0.764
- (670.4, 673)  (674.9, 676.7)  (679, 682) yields -0.22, 0.71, 0.808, 0.756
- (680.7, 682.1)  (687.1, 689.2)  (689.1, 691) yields -0.27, 0.827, 0.721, 0.744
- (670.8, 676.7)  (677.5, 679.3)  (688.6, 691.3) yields -0.14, 0.765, 0.743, 0.758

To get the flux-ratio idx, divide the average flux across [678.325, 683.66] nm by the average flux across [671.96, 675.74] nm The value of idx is 1.07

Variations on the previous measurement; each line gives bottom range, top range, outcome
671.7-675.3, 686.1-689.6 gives 1.07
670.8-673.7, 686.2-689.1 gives 1.15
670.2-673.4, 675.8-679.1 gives 1.16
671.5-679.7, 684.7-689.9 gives 0.98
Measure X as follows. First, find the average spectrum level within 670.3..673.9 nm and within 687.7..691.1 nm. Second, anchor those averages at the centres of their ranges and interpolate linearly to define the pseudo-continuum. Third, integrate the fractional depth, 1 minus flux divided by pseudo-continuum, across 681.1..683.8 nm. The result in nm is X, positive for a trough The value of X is -0.33 nm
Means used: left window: 0.716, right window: 0.755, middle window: 0.831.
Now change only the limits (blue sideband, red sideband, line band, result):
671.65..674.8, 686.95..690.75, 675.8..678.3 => -0.26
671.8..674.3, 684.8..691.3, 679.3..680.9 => -0.09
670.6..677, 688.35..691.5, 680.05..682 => -0.17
